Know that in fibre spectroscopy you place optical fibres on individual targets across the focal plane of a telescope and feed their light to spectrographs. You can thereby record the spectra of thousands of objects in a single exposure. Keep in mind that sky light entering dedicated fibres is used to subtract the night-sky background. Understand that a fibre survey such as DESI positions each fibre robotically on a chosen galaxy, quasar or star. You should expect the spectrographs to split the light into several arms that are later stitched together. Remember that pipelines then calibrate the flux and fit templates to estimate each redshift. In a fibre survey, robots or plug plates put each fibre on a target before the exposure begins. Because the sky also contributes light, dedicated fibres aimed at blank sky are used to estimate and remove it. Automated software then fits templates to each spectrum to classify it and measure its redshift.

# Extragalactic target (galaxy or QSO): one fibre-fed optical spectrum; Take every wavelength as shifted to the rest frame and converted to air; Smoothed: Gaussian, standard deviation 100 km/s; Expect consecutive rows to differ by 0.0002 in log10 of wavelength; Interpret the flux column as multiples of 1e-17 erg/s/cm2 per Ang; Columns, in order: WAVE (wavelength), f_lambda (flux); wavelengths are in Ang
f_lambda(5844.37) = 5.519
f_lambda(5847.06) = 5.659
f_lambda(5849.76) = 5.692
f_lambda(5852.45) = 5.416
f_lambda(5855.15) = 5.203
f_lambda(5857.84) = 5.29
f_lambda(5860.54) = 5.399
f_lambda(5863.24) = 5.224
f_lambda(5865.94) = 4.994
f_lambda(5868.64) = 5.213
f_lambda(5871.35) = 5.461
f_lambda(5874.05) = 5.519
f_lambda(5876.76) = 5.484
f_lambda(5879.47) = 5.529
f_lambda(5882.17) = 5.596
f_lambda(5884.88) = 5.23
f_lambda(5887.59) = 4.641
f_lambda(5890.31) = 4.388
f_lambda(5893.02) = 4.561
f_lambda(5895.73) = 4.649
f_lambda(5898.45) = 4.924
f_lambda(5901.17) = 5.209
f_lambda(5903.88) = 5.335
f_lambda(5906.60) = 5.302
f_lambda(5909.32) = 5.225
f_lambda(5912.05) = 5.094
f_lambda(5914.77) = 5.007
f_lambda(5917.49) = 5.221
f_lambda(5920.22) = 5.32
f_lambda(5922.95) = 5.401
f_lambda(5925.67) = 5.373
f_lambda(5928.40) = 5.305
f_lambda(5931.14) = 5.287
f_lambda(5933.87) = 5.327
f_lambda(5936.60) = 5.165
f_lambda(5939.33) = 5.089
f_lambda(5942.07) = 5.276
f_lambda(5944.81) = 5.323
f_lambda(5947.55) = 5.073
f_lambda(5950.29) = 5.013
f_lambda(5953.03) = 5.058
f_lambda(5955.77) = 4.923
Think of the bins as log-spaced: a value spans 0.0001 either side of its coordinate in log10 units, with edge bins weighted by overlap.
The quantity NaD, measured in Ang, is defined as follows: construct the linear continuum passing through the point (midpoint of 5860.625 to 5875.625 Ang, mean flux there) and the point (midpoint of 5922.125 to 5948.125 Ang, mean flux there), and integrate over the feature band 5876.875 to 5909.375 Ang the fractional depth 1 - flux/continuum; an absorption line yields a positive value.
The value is 1.4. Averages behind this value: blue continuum 5.29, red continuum 5.26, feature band 5.06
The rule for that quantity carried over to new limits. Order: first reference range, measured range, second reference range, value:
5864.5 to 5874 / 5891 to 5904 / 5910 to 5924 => 0.9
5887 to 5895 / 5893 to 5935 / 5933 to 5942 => -2.7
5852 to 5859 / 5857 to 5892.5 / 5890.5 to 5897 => -2.0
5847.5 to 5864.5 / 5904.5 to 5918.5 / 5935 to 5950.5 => 0.2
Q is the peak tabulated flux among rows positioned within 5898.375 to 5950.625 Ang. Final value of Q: 5.401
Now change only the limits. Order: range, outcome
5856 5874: 5.461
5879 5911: 5.596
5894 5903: 5.209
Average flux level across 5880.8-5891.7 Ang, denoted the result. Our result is 4.97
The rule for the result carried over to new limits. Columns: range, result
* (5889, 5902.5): 4.75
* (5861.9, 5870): 5.14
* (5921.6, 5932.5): 5.34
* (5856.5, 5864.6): 5.3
